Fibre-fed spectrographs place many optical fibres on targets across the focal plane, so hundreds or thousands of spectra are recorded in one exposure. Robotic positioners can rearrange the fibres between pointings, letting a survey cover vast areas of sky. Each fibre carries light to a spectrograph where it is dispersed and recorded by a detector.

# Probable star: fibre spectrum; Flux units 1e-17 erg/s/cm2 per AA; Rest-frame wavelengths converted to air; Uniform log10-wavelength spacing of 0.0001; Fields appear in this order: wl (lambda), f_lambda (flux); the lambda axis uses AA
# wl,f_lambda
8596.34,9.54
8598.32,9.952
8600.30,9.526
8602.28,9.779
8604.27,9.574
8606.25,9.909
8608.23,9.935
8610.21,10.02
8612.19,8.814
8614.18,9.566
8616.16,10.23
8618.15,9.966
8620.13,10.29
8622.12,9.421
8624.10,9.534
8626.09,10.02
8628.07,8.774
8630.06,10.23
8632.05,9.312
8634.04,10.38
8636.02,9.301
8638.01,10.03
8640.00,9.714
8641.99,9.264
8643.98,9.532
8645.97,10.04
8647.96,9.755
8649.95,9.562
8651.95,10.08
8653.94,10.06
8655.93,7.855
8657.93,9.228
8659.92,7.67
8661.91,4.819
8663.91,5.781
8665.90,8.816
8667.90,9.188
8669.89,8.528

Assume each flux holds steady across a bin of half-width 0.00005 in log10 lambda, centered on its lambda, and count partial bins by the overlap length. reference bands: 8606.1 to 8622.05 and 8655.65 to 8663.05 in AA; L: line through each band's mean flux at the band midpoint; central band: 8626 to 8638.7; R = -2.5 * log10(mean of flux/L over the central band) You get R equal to -0.11 mag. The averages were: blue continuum 9.81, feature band 9.7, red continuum 7.31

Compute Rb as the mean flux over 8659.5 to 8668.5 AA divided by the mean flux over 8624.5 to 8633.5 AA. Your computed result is 0.7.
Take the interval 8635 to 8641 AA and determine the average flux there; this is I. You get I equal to 9.69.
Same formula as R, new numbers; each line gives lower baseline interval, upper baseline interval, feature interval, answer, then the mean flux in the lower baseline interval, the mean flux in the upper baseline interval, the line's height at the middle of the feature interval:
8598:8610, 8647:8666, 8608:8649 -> -0.07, 9.78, 8.34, 9.11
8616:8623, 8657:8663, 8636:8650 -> -0.16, 9.95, 7.2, 8.35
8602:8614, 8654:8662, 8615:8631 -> -0.07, 9.65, 8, 9.16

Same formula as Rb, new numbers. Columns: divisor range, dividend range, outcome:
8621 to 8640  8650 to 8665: 0.83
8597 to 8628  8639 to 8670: 0.90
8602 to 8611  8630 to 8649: 0.99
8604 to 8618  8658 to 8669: 0.76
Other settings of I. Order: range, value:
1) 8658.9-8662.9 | 6.28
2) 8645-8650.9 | 9.79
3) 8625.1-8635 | 9.74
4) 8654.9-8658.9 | 8.54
